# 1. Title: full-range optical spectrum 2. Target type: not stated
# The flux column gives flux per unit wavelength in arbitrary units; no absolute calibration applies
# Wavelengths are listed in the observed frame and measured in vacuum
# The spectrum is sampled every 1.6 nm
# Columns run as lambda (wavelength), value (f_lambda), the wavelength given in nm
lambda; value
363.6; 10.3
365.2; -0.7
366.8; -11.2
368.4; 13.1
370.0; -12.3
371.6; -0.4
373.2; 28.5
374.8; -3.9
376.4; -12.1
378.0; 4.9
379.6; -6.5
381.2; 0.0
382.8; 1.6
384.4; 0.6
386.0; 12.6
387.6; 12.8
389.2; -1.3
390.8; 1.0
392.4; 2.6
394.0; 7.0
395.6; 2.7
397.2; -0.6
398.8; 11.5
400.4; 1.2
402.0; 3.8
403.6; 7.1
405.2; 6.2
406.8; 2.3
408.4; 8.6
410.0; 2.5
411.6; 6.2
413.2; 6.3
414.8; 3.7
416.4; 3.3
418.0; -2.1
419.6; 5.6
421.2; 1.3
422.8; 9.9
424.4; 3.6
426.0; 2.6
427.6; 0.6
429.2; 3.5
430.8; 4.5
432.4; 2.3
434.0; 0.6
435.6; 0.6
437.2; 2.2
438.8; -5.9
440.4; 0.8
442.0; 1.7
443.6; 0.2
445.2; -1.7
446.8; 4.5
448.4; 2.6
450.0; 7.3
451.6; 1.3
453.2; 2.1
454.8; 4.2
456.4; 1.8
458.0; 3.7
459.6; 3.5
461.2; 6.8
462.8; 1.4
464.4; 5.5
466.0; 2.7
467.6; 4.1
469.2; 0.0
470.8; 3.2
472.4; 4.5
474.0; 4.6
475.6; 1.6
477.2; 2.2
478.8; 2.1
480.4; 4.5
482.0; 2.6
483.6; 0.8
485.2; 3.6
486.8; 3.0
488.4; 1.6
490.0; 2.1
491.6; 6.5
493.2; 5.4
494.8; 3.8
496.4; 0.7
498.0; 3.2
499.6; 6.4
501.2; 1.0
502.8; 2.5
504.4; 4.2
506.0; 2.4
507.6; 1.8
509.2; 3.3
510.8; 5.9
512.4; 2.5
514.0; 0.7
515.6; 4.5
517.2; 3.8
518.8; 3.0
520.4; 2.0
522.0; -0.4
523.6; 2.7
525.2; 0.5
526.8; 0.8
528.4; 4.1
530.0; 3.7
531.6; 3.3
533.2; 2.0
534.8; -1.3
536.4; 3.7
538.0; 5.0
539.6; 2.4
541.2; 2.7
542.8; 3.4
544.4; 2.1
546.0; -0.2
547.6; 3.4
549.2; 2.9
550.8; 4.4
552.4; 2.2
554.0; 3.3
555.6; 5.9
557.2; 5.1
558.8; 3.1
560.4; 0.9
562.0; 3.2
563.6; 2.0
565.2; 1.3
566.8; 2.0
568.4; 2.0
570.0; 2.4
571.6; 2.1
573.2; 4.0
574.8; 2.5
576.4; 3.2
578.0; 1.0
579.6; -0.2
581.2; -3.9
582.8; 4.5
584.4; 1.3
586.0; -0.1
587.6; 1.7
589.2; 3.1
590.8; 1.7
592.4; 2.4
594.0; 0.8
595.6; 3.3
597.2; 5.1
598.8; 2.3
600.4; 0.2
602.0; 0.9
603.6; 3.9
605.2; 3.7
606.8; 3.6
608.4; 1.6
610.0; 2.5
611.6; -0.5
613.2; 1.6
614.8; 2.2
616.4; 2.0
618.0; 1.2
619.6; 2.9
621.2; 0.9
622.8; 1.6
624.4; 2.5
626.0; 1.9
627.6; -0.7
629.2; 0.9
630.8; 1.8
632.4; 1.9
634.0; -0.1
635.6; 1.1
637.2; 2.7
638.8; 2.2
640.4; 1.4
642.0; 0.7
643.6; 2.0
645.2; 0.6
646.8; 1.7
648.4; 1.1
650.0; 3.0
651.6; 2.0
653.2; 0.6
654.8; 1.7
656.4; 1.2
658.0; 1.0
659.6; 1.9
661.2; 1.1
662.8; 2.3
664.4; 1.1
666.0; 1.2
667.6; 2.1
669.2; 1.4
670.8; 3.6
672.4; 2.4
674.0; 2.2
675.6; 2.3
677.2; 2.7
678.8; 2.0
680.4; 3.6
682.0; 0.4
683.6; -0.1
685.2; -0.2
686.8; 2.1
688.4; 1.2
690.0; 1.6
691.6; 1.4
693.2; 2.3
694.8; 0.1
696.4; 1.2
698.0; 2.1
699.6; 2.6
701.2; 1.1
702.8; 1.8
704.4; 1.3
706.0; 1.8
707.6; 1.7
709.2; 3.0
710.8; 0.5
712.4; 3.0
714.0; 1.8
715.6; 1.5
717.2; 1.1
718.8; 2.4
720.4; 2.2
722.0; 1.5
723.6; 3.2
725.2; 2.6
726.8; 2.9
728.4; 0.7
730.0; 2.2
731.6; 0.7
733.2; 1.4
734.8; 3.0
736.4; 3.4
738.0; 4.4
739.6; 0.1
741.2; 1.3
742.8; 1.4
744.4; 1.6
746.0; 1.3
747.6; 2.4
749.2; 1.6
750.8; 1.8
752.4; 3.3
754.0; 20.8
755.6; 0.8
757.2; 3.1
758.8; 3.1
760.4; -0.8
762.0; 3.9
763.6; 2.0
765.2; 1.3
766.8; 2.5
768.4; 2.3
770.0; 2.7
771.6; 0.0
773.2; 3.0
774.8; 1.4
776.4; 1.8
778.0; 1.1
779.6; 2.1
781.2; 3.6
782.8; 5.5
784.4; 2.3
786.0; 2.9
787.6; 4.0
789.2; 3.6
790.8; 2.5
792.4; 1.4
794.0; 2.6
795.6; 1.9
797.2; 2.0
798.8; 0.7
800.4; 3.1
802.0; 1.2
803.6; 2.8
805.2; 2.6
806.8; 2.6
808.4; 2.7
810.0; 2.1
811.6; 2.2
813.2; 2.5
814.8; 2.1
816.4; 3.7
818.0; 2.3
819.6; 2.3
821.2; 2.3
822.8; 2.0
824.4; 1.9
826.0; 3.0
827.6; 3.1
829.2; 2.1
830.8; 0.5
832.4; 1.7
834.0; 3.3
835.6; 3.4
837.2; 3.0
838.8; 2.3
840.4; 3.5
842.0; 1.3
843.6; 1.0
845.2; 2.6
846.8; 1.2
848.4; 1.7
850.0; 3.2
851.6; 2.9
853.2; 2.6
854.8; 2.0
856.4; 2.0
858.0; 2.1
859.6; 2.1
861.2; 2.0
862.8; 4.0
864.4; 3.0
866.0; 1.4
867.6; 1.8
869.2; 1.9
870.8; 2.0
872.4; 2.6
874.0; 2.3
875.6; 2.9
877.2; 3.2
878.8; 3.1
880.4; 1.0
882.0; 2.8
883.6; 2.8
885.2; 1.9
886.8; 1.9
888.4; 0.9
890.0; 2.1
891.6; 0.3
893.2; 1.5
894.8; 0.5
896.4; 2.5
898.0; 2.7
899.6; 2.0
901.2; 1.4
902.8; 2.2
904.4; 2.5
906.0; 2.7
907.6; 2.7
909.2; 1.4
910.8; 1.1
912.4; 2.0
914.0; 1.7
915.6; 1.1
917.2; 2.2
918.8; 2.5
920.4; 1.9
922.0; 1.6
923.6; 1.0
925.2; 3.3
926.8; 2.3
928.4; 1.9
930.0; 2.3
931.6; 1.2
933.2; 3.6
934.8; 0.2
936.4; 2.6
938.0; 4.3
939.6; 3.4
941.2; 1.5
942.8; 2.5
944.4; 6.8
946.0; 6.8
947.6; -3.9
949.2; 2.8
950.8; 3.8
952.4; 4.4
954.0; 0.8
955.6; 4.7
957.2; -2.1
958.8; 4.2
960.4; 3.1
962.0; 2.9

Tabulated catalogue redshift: 1.02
